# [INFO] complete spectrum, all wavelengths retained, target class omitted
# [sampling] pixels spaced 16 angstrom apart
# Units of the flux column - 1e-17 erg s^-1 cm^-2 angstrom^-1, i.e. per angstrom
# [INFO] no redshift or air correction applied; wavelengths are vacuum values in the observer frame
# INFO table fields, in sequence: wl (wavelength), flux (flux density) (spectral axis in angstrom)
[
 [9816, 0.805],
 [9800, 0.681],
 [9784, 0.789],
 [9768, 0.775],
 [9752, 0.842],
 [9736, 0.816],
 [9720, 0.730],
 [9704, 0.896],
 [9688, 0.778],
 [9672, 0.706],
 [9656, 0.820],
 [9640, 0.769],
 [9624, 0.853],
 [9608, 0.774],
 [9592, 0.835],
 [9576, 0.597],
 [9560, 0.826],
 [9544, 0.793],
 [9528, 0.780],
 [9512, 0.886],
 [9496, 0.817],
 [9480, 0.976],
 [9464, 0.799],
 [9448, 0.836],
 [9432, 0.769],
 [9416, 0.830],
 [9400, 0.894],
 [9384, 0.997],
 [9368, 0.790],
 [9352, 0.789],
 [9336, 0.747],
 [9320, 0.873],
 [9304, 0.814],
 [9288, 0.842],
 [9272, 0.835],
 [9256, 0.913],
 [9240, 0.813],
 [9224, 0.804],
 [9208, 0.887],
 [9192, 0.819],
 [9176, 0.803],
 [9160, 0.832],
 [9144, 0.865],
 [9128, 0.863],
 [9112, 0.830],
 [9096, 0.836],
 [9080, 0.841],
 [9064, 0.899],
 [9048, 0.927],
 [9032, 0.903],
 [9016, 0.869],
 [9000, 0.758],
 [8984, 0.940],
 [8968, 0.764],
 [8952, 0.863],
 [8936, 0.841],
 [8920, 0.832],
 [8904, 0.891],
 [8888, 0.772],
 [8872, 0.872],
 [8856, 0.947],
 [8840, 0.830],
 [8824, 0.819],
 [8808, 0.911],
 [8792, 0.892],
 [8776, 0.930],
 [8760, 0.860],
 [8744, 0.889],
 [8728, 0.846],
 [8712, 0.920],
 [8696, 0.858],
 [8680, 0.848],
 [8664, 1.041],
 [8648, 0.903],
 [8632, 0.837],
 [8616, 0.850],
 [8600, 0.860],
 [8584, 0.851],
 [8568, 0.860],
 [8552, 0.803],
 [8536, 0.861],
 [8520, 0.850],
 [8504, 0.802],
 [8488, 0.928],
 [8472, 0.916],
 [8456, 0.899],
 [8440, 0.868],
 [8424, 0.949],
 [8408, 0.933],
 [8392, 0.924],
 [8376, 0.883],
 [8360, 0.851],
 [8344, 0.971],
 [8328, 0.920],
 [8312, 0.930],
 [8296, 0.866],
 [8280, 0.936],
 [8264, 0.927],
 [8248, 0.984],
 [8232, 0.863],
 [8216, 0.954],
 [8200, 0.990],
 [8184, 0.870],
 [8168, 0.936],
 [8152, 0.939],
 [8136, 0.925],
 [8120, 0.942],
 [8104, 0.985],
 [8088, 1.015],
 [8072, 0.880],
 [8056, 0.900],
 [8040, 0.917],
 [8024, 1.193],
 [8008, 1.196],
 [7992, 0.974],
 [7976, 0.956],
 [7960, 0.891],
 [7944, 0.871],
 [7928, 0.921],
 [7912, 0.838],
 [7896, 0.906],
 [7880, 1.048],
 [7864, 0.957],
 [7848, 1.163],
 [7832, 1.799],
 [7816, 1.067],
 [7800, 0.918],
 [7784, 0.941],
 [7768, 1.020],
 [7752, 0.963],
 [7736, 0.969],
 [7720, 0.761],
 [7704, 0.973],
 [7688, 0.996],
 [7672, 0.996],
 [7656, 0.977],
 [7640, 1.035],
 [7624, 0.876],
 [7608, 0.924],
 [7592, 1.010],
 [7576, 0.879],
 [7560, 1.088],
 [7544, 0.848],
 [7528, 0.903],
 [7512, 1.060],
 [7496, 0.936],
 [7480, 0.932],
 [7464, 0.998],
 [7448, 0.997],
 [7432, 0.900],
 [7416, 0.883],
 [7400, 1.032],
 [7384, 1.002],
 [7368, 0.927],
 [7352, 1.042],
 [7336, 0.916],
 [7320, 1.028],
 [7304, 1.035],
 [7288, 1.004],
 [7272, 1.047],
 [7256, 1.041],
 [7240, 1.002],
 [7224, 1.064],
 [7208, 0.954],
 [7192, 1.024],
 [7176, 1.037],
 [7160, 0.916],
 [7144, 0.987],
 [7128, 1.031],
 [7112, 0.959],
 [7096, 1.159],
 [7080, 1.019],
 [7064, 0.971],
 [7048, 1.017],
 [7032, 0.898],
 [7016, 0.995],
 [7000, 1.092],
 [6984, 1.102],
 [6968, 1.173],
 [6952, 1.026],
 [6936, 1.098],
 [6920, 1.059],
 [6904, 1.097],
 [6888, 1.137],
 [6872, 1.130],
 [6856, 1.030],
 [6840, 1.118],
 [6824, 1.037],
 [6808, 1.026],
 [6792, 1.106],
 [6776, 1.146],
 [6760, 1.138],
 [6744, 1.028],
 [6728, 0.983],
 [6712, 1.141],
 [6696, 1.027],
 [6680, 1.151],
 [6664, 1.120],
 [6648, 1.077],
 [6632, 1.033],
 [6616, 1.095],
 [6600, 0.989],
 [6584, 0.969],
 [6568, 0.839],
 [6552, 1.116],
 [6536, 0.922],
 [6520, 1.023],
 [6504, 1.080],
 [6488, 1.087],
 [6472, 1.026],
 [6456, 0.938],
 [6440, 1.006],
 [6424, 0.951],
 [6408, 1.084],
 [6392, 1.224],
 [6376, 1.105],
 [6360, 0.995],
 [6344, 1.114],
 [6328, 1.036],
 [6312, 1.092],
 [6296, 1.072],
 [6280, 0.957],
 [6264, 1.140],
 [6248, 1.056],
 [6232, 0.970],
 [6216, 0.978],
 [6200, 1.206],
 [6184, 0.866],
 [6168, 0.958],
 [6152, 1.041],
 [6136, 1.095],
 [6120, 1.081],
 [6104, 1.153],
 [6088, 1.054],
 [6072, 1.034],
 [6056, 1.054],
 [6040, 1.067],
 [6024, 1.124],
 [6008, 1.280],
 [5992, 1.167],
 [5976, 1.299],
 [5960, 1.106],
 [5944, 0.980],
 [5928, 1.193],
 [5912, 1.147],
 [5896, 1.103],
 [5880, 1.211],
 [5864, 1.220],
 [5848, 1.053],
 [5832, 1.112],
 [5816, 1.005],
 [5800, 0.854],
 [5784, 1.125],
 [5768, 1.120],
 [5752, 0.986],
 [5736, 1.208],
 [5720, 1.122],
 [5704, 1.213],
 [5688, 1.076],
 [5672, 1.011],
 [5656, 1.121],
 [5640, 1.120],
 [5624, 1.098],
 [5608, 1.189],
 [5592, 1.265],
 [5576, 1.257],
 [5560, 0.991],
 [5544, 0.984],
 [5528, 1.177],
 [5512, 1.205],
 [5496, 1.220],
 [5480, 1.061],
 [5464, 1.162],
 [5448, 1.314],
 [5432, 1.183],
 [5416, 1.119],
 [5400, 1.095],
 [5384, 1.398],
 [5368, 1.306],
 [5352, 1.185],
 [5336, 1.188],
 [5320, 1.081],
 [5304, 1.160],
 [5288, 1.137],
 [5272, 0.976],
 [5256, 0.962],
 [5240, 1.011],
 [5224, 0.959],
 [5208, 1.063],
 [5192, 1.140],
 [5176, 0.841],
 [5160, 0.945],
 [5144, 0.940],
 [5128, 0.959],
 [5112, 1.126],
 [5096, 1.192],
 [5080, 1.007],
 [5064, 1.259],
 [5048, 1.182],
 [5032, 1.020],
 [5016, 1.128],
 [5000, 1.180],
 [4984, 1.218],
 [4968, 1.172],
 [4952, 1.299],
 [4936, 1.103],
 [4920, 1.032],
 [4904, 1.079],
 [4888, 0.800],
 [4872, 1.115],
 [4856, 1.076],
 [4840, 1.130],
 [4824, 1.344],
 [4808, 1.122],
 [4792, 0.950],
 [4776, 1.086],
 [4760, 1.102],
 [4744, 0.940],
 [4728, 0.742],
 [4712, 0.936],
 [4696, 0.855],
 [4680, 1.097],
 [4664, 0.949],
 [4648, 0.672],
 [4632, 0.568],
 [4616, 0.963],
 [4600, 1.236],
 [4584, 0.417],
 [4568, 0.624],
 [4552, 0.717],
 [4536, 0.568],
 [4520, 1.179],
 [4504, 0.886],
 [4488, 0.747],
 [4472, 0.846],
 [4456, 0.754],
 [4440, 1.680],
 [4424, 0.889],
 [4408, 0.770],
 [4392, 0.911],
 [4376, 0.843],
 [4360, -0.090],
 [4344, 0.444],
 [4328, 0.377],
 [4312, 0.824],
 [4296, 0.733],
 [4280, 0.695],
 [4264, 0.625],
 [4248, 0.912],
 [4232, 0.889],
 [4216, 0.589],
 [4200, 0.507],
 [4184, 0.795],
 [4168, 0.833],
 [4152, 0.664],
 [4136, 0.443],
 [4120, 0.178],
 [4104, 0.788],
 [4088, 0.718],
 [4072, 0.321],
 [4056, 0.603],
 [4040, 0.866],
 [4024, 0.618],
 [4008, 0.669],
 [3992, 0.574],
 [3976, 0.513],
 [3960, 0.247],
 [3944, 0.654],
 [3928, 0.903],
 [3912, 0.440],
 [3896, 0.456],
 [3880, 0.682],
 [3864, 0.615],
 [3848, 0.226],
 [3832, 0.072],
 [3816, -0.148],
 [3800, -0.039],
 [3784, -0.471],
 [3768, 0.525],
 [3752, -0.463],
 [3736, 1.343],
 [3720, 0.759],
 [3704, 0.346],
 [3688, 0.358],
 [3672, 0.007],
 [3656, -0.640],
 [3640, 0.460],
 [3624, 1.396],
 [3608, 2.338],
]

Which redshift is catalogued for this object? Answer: 0.192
